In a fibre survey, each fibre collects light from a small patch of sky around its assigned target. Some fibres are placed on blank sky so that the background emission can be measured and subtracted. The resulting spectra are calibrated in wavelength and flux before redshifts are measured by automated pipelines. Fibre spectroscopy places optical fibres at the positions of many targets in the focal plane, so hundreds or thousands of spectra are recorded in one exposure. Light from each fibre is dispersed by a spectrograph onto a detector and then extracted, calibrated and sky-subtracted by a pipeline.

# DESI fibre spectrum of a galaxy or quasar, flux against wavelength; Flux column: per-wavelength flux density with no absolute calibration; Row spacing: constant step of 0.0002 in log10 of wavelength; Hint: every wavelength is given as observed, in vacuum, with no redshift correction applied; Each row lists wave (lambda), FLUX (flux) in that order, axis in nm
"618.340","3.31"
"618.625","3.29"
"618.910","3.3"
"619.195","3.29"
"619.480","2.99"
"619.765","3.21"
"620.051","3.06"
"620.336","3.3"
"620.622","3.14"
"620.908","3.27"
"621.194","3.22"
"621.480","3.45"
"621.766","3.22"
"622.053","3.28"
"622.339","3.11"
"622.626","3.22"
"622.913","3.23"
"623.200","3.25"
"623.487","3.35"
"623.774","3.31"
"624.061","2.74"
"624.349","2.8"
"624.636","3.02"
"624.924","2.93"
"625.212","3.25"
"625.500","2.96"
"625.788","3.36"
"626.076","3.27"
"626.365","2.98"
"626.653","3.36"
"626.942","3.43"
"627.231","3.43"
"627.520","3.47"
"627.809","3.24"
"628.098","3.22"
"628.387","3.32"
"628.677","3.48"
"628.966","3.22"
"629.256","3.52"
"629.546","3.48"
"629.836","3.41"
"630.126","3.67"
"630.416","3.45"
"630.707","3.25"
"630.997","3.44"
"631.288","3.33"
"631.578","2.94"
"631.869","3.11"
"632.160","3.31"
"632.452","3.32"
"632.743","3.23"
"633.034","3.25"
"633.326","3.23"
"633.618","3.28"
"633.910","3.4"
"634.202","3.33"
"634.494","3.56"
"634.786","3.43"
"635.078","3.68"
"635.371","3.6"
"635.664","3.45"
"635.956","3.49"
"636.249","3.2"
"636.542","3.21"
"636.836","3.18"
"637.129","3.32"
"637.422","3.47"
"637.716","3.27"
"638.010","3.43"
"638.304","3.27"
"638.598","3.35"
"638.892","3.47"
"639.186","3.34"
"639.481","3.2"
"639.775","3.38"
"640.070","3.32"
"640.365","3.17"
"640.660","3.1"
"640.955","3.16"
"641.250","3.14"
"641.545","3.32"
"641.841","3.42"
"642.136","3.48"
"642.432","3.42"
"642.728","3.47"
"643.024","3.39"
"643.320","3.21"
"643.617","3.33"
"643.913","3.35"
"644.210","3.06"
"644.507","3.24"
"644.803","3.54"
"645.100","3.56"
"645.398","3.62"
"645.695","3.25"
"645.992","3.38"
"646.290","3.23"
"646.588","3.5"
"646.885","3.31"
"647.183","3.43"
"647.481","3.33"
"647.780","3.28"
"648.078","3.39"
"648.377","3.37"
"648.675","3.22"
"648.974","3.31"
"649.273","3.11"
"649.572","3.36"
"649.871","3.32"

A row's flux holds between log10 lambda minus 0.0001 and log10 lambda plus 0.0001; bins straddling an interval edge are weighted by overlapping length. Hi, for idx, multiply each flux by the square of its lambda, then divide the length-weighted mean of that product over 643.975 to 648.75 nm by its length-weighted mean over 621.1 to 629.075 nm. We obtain 1.12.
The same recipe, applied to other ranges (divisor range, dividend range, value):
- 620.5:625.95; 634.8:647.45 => 1.12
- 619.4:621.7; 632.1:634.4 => 1.07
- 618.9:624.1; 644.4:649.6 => 1.13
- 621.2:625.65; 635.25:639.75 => 1.11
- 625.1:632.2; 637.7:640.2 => 1.04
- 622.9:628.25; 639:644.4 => 1.09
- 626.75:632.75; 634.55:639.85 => 1.03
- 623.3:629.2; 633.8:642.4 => 1.08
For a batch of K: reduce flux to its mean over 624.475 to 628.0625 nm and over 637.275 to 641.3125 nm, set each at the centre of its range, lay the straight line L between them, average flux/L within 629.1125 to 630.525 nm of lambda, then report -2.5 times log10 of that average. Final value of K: -0.086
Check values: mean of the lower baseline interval 3.22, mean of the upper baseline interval 3.29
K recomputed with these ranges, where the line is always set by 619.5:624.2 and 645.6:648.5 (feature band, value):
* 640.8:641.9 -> 0.02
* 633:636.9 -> -0.03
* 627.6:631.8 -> -0.03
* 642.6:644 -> -0.01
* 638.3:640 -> -0.01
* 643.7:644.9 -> 0.01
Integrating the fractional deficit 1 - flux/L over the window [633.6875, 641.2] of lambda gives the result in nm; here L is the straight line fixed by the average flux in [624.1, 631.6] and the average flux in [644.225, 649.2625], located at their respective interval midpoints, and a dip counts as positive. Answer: -0.07 nm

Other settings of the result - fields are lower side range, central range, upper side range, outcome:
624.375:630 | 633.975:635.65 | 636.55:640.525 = -0.11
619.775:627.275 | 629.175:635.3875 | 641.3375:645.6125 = -0.18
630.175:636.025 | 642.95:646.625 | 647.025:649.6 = -0.04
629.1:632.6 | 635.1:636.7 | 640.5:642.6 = -0.04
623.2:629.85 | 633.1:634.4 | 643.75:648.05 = -0.01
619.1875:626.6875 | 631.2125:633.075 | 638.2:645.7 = 0.02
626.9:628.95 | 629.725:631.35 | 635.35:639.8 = -0.04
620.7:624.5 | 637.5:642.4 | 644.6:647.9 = 0.06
